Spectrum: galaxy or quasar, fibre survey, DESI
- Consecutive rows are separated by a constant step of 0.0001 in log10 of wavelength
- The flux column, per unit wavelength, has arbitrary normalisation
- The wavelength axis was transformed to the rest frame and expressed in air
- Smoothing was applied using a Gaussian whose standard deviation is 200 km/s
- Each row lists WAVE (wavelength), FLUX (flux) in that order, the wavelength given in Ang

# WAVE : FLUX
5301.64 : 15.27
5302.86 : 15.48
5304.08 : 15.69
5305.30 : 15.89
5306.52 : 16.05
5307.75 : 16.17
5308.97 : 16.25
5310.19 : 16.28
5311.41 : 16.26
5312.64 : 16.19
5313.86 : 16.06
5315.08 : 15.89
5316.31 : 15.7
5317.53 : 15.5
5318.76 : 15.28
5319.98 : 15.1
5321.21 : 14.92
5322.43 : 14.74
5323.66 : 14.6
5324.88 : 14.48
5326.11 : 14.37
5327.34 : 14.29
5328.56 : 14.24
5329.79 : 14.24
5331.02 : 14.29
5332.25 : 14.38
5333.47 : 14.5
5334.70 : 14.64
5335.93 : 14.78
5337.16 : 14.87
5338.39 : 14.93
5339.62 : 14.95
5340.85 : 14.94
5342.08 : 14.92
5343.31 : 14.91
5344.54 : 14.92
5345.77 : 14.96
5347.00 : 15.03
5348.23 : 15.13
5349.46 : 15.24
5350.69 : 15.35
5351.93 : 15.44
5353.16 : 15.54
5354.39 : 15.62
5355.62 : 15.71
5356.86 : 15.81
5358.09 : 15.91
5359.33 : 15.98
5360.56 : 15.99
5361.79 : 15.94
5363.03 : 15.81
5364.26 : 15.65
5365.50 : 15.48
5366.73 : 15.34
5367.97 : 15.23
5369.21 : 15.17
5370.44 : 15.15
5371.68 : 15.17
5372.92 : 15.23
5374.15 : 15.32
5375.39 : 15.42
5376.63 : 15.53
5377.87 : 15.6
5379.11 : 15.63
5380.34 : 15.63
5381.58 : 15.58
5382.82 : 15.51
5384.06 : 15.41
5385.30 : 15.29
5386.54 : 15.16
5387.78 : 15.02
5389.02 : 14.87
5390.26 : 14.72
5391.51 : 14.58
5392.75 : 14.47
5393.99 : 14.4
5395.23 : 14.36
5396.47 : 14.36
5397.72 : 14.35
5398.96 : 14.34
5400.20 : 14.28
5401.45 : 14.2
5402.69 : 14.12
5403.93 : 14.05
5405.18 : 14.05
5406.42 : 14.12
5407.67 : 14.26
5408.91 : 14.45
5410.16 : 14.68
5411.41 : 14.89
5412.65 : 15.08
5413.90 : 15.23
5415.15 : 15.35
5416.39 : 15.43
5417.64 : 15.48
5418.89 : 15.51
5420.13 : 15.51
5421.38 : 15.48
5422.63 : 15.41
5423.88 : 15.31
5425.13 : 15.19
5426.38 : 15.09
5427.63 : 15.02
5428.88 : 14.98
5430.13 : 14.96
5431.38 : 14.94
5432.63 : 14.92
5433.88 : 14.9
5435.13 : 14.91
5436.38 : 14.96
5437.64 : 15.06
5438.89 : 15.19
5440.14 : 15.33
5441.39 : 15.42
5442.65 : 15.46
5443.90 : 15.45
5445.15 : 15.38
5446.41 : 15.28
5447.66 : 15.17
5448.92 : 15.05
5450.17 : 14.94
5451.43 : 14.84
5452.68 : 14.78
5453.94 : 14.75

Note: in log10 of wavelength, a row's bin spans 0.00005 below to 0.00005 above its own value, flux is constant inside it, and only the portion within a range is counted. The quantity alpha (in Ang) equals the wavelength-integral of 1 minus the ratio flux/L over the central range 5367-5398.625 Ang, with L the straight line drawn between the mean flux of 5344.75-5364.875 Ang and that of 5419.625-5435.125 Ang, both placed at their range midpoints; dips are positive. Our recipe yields 0.6 Ang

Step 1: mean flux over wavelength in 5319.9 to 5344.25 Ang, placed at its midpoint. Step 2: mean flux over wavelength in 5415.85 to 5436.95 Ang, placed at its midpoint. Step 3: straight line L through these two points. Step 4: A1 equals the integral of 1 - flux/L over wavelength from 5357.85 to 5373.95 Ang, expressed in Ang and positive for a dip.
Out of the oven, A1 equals -0.75 Ang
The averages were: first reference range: 14.6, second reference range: 15.2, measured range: 15.5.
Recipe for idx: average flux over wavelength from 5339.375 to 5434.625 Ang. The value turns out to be 15.1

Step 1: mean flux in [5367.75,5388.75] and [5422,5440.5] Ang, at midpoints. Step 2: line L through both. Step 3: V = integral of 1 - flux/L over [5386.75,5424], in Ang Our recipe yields 1.1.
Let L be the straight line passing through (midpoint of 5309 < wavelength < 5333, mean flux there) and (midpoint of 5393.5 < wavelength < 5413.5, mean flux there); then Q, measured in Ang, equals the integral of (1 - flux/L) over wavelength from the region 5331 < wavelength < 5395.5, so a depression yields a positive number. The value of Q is -2.0 Ang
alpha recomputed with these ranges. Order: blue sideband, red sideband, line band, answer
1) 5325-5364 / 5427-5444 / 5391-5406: 0.8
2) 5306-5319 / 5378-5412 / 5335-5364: 0.1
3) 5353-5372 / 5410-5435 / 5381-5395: 0.4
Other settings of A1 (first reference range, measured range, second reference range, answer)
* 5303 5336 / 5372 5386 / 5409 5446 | -0.2 Ang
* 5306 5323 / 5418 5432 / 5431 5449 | 0.0 Ang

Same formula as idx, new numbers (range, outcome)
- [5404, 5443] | 15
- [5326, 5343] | 14.6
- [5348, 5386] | 15.5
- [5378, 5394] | 15.1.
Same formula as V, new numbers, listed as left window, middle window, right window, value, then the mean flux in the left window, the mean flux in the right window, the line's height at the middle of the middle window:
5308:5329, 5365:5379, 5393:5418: -0.5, 15.3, 14.6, 14.9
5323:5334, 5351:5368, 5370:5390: -0.8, 14.4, 15.3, 15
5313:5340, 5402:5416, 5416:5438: 0.5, 14.9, 15.2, 15.1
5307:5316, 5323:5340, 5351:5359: 1.5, 16.1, 15.7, 15.9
